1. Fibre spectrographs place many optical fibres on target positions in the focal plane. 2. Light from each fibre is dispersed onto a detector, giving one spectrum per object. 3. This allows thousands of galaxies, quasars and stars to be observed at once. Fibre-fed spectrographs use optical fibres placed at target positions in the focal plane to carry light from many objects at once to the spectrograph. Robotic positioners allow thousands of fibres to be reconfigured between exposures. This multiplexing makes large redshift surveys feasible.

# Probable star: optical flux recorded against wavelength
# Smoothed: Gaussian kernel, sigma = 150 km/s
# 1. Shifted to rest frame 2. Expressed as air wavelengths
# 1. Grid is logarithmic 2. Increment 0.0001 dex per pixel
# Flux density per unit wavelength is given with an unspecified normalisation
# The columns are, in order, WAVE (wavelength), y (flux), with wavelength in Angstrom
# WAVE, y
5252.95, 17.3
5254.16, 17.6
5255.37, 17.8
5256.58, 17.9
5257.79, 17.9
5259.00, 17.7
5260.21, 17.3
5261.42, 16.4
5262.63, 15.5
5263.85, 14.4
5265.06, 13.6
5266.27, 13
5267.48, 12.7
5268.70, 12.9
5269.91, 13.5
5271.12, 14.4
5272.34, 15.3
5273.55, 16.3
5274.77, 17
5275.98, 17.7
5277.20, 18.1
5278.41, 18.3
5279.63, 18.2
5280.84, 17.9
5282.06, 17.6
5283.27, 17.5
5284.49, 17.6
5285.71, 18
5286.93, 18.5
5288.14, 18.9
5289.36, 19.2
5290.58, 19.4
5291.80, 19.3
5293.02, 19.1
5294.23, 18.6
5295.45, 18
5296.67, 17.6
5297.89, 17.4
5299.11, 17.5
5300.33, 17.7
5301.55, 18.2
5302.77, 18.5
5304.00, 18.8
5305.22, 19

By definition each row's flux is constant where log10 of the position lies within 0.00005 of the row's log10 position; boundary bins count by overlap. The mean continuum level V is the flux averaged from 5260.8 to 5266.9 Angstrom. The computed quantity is 14.6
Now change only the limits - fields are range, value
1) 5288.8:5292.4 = 19.3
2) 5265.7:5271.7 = 13.3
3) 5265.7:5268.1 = 12.8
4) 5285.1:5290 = 18.7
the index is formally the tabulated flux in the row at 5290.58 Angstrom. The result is 19.4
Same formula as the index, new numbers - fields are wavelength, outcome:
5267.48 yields 12.7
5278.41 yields 18.3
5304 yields 18.8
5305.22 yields 19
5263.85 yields 14.4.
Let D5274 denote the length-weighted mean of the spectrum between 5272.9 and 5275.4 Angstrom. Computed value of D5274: 16.7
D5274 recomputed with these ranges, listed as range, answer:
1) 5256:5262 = 17.5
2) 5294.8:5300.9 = 17.6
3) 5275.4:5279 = 18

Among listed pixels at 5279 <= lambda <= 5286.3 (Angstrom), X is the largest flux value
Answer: 18.2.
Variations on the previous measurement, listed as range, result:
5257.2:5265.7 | 17.9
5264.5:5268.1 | 13.6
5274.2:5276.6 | 17.7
